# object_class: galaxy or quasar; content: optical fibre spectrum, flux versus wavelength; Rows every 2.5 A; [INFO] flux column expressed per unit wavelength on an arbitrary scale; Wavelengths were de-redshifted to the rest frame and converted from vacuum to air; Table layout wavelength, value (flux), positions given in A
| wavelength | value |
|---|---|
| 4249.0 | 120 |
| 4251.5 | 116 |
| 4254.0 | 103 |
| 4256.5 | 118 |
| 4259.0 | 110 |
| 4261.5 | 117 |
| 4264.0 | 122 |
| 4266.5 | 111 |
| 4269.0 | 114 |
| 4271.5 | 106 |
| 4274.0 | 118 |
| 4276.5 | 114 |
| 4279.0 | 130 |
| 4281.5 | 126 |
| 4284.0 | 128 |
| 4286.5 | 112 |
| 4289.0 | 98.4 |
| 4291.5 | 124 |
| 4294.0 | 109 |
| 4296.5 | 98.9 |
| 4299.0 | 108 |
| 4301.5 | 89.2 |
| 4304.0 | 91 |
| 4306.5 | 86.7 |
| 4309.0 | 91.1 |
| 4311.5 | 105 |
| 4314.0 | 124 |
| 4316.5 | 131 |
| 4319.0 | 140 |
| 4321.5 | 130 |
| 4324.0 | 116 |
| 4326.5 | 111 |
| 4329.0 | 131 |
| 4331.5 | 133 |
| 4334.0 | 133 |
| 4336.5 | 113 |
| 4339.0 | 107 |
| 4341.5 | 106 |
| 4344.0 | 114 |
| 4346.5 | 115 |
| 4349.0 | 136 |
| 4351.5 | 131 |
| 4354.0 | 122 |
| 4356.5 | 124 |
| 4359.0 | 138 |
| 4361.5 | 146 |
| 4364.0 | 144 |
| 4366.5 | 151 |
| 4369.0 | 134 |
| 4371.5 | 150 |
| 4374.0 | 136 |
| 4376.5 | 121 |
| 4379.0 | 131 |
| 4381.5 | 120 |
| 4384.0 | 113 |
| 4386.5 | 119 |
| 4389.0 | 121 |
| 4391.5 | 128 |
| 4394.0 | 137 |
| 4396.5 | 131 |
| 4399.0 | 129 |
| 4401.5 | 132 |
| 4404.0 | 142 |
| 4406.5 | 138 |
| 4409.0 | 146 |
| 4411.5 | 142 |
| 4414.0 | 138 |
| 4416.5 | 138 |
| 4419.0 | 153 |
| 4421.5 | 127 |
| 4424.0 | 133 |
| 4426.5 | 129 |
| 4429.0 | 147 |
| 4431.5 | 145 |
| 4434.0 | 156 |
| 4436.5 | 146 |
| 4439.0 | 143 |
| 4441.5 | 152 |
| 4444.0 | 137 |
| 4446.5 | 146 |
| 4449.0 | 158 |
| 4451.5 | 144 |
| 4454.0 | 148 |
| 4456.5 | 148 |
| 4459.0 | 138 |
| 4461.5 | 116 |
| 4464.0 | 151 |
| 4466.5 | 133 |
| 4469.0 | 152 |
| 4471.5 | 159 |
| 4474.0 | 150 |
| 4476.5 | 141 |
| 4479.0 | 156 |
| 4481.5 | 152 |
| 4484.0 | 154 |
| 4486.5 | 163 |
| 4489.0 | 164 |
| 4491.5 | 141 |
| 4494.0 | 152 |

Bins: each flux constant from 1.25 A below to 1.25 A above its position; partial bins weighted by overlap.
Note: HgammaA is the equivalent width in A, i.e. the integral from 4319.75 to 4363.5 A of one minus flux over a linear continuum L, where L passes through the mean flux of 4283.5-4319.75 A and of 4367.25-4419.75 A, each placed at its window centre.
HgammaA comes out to -1.9 A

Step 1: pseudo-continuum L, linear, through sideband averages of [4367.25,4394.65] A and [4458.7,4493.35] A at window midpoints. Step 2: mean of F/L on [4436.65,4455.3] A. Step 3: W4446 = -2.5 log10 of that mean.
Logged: -0.04 mag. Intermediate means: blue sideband 128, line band 147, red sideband 148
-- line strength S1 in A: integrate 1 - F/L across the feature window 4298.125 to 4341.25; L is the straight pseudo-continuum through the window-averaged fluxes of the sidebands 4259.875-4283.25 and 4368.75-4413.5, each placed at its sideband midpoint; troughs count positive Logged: 3.3 A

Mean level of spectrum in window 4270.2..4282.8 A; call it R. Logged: 119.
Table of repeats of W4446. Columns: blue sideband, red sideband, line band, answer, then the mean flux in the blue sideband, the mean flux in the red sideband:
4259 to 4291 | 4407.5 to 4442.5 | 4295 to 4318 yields 0.18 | 116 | 142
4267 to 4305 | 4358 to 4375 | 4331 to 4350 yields 0.12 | 111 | 143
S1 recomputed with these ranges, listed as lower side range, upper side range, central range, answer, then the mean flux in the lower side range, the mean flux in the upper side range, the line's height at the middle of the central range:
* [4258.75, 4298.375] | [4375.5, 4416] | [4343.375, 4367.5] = -1.36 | 115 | 131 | 125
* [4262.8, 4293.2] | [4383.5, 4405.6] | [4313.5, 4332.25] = -0.86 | 117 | 129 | 121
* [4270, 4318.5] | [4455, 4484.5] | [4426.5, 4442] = -0.88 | 110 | 146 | 139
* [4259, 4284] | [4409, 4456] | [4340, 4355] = 1.10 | 118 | 144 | 130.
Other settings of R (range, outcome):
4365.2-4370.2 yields 143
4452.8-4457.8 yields 148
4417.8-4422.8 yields 140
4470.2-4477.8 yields 150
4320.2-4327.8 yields 119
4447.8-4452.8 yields 151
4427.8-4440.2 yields 147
